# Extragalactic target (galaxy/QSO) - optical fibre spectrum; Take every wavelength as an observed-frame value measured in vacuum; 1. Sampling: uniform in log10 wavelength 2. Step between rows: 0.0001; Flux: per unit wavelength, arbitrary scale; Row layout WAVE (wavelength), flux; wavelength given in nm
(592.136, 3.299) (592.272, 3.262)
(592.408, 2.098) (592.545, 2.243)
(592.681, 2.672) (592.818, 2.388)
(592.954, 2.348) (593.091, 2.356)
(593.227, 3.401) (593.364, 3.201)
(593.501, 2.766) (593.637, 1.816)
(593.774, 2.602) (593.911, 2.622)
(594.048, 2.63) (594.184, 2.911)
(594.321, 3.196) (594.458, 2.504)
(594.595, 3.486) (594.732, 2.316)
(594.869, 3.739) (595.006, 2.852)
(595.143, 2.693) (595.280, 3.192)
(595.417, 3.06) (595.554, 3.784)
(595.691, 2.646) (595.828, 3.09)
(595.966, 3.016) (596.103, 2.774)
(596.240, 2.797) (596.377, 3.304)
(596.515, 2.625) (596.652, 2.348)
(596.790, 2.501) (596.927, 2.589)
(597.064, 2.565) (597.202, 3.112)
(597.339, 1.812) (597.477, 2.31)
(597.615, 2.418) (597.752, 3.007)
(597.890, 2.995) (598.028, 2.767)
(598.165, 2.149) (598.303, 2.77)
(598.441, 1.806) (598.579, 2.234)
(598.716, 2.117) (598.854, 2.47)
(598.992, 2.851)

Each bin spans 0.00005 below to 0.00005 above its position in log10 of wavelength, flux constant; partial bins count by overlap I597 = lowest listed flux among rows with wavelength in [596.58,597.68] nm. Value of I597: 1.812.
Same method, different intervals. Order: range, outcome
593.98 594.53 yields 2.504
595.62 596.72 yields 2.348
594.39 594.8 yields 2.316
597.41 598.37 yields 2.149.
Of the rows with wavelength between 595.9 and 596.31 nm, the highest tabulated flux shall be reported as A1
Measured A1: 3.016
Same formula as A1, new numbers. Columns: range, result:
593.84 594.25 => 2.911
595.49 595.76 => 3.784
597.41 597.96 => 3.007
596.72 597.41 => 3.112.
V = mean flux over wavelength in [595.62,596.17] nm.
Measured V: 2.88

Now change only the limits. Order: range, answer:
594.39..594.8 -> 2.77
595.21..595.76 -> 3.17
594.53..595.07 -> 3.1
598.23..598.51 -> 2.28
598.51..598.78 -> 2.18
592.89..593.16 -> 2.36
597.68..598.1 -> 2.92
